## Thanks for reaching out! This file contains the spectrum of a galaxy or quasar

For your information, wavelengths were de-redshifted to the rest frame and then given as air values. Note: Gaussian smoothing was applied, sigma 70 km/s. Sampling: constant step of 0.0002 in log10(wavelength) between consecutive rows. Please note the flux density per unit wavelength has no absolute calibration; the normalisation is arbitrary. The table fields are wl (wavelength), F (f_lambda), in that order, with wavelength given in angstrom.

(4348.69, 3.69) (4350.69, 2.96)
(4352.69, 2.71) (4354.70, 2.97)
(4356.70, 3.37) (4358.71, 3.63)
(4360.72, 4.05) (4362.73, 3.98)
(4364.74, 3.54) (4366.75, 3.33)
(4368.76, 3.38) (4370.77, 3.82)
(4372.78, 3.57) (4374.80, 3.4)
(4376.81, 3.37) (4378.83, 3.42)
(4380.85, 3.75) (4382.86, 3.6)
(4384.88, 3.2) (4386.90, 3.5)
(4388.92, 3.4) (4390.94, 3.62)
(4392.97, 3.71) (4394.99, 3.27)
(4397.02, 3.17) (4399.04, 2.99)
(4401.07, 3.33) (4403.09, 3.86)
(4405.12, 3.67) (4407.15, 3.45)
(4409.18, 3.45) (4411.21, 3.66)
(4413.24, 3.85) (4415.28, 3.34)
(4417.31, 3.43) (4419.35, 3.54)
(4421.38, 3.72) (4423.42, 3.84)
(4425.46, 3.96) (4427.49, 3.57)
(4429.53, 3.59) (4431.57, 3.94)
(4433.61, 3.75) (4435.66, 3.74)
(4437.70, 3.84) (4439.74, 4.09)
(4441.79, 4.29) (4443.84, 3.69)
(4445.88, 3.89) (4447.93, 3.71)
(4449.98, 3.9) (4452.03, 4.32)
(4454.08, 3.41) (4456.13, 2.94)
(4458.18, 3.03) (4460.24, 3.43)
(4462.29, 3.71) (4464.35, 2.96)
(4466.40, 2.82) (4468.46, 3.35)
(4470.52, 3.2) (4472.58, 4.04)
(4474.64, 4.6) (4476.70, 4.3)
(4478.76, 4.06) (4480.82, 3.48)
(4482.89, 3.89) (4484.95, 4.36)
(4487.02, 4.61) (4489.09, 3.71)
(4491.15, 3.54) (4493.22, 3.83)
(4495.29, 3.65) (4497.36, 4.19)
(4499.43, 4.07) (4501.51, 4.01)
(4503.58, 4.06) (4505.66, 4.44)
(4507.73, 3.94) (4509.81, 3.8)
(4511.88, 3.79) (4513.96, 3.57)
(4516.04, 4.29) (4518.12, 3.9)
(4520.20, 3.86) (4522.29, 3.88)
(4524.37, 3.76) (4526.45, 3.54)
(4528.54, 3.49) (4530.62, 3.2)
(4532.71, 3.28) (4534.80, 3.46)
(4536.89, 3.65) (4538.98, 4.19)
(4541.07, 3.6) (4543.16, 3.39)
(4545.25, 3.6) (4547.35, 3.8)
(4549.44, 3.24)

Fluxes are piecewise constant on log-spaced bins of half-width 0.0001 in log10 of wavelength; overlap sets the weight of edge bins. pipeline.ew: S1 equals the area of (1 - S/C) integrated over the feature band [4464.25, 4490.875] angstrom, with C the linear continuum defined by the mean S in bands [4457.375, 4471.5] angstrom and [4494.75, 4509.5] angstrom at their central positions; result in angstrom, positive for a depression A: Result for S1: -2.34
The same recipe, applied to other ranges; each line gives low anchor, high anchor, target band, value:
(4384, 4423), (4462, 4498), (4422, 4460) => -1.12 angstrom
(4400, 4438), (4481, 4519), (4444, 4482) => 2.02 angstrom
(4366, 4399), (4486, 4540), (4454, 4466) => 1.53 angstrom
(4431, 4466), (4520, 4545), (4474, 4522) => -4.82 angstrom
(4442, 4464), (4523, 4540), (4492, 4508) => -1.93 angstrom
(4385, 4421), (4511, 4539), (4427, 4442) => -1.29 angstrom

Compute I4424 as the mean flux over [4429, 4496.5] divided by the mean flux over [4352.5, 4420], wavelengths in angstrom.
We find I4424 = 1.1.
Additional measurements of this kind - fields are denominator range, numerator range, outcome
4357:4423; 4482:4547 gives 1.08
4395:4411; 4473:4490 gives 1.21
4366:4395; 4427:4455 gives 1.10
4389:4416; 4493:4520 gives 1.14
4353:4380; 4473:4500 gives 1.15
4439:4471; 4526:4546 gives 1.00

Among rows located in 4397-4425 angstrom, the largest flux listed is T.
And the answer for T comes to 3.86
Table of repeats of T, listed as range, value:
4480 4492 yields 4.61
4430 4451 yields 4.29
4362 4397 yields 3.98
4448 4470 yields 4.32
